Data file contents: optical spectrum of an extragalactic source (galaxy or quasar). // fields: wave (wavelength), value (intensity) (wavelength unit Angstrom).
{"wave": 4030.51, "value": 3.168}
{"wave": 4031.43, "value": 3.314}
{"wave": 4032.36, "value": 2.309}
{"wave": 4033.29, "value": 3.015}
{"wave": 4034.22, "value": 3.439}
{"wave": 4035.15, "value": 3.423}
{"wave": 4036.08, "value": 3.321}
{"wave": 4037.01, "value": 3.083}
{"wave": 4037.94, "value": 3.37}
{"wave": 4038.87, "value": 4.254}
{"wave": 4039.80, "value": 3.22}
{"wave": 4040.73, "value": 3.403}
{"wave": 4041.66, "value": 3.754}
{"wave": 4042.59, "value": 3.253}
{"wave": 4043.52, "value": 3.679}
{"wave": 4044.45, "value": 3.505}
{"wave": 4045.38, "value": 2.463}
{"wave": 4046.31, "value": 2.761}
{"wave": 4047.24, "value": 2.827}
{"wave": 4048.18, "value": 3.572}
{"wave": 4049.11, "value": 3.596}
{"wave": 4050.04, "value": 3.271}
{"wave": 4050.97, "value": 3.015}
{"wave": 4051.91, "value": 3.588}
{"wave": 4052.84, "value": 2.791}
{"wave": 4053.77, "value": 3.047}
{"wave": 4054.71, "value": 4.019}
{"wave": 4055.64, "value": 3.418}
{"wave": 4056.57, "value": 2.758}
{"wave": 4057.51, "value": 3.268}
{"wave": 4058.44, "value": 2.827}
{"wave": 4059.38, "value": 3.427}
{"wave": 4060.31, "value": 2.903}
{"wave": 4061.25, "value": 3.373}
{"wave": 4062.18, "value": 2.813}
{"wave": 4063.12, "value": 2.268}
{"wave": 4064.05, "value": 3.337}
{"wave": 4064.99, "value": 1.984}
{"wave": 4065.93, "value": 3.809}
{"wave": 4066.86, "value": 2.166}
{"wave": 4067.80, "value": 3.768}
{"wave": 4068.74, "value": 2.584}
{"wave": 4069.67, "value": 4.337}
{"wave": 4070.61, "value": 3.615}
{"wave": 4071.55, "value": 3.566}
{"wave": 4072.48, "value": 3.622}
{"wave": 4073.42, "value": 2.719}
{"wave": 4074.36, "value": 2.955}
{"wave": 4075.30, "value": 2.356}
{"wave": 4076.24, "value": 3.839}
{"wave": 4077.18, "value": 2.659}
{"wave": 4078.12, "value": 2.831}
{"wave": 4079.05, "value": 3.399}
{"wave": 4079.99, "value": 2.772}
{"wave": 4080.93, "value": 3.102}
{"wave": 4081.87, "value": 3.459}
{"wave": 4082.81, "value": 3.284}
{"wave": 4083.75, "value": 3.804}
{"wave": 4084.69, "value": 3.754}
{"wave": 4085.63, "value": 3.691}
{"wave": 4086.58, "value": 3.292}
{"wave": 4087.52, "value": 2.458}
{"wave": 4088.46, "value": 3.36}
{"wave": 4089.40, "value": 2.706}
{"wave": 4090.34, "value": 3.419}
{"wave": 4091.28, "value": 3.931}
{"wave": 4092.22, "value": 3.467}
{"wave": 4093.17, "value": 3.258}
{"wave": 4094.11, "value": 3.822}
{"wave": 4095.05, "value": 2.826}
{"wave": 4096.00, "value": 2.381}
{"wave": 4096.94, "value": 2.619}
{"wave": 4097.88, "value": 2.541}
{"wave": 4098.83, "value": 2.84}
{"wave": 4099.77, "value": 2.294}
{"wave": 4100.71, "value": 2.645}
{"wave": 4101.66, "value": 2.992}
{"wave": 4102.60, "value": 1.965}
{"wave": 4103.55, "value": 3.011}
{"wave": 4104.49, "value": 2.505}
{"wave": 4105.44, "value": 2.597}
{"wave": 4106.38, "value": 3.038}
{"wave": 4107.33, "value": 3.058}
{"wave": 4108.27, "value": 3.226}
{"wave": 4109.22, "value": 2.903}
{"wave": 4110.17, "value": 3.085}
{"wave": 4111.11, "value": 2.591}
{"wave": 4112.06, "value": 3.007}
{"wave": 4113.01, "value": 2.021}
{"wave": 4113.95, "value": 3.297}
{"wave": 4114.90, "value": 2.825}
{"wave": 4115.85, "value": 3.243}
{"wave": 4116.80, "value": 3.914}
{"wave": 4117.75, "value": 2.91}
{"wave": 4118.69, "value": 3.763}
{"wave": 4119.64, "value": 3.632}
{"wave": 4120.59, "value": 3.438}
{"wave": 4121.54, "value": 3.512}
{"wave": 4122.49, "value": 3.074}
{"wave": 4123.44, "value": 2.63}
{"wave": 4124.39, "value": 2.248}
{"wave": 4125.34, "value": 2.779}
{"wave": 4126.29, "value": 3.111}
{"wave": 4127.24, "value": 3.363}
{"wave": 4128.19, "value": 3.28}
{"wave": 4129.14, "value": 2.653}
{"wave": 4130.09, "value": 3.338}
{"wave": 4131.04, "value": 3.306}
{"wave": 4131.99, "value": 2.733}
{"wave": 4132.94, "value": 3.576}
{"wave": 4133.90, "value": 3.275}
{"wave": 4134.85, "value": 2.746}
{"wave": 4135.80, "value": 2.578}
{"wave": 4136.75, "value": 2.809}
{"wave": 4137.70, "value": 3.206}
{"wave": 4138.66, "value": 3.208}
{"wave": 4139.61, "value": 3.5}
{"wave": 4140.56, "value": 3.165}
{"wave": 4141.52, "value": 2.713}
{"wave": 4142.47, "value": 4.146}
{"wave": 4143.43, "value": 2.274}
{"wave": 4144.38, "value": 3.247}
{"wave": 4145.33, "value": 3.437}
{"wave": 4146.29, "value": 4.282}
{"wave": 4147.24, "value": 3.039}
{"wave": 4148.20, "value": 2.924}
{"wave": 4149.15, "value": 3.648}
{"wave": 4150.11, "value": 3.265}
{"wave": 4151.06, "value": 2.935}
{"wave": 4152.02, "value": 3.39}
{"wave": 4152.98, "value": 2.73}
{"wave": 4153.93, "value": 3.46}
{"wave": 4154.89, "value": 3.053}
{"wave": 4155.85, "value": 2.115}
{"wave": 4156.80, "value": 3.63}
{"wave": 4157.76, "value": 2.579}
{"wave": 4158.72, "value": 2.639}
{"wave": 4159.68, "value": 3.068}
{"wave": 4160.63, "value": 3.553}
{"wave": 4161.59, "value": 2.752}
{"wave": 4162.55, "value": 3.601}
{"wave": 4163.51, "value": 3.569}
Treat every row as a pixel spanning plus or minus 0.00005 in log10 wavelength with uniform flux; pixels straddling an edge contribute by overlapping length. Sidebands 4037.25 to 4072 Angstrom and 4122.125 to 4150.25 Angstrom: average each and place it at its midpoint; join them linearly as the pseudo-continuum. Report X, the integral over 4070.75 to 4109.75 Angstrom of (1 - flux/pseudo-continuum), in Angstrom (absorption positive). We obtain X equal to 1.6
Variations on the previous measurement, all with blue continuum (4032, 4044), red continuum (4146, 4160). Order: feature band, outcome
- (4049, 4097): 1.4 Angstrom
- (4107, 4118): 0.6 Angstrom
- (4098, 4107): 1.6 Angstrom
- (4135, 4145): 0.2 Angstrom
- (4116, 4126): -0.1 Angstrom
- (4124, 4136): 0.5 Angstrom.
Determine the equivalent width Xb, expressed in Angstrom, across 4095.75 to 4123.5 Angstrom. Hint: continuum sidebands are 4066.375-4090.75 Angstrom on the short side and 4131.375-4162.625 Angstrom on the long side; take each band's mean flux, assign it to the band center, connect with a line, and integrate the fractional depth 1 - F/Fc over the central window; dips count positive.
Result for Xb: 2.13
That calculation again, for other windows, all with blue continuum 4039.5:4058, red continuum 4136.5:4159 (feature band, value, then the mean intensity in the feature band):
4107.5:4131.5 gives 0.7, 3.09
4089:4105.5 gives 1.6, 2.89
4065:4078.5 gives 0.3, 3.16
